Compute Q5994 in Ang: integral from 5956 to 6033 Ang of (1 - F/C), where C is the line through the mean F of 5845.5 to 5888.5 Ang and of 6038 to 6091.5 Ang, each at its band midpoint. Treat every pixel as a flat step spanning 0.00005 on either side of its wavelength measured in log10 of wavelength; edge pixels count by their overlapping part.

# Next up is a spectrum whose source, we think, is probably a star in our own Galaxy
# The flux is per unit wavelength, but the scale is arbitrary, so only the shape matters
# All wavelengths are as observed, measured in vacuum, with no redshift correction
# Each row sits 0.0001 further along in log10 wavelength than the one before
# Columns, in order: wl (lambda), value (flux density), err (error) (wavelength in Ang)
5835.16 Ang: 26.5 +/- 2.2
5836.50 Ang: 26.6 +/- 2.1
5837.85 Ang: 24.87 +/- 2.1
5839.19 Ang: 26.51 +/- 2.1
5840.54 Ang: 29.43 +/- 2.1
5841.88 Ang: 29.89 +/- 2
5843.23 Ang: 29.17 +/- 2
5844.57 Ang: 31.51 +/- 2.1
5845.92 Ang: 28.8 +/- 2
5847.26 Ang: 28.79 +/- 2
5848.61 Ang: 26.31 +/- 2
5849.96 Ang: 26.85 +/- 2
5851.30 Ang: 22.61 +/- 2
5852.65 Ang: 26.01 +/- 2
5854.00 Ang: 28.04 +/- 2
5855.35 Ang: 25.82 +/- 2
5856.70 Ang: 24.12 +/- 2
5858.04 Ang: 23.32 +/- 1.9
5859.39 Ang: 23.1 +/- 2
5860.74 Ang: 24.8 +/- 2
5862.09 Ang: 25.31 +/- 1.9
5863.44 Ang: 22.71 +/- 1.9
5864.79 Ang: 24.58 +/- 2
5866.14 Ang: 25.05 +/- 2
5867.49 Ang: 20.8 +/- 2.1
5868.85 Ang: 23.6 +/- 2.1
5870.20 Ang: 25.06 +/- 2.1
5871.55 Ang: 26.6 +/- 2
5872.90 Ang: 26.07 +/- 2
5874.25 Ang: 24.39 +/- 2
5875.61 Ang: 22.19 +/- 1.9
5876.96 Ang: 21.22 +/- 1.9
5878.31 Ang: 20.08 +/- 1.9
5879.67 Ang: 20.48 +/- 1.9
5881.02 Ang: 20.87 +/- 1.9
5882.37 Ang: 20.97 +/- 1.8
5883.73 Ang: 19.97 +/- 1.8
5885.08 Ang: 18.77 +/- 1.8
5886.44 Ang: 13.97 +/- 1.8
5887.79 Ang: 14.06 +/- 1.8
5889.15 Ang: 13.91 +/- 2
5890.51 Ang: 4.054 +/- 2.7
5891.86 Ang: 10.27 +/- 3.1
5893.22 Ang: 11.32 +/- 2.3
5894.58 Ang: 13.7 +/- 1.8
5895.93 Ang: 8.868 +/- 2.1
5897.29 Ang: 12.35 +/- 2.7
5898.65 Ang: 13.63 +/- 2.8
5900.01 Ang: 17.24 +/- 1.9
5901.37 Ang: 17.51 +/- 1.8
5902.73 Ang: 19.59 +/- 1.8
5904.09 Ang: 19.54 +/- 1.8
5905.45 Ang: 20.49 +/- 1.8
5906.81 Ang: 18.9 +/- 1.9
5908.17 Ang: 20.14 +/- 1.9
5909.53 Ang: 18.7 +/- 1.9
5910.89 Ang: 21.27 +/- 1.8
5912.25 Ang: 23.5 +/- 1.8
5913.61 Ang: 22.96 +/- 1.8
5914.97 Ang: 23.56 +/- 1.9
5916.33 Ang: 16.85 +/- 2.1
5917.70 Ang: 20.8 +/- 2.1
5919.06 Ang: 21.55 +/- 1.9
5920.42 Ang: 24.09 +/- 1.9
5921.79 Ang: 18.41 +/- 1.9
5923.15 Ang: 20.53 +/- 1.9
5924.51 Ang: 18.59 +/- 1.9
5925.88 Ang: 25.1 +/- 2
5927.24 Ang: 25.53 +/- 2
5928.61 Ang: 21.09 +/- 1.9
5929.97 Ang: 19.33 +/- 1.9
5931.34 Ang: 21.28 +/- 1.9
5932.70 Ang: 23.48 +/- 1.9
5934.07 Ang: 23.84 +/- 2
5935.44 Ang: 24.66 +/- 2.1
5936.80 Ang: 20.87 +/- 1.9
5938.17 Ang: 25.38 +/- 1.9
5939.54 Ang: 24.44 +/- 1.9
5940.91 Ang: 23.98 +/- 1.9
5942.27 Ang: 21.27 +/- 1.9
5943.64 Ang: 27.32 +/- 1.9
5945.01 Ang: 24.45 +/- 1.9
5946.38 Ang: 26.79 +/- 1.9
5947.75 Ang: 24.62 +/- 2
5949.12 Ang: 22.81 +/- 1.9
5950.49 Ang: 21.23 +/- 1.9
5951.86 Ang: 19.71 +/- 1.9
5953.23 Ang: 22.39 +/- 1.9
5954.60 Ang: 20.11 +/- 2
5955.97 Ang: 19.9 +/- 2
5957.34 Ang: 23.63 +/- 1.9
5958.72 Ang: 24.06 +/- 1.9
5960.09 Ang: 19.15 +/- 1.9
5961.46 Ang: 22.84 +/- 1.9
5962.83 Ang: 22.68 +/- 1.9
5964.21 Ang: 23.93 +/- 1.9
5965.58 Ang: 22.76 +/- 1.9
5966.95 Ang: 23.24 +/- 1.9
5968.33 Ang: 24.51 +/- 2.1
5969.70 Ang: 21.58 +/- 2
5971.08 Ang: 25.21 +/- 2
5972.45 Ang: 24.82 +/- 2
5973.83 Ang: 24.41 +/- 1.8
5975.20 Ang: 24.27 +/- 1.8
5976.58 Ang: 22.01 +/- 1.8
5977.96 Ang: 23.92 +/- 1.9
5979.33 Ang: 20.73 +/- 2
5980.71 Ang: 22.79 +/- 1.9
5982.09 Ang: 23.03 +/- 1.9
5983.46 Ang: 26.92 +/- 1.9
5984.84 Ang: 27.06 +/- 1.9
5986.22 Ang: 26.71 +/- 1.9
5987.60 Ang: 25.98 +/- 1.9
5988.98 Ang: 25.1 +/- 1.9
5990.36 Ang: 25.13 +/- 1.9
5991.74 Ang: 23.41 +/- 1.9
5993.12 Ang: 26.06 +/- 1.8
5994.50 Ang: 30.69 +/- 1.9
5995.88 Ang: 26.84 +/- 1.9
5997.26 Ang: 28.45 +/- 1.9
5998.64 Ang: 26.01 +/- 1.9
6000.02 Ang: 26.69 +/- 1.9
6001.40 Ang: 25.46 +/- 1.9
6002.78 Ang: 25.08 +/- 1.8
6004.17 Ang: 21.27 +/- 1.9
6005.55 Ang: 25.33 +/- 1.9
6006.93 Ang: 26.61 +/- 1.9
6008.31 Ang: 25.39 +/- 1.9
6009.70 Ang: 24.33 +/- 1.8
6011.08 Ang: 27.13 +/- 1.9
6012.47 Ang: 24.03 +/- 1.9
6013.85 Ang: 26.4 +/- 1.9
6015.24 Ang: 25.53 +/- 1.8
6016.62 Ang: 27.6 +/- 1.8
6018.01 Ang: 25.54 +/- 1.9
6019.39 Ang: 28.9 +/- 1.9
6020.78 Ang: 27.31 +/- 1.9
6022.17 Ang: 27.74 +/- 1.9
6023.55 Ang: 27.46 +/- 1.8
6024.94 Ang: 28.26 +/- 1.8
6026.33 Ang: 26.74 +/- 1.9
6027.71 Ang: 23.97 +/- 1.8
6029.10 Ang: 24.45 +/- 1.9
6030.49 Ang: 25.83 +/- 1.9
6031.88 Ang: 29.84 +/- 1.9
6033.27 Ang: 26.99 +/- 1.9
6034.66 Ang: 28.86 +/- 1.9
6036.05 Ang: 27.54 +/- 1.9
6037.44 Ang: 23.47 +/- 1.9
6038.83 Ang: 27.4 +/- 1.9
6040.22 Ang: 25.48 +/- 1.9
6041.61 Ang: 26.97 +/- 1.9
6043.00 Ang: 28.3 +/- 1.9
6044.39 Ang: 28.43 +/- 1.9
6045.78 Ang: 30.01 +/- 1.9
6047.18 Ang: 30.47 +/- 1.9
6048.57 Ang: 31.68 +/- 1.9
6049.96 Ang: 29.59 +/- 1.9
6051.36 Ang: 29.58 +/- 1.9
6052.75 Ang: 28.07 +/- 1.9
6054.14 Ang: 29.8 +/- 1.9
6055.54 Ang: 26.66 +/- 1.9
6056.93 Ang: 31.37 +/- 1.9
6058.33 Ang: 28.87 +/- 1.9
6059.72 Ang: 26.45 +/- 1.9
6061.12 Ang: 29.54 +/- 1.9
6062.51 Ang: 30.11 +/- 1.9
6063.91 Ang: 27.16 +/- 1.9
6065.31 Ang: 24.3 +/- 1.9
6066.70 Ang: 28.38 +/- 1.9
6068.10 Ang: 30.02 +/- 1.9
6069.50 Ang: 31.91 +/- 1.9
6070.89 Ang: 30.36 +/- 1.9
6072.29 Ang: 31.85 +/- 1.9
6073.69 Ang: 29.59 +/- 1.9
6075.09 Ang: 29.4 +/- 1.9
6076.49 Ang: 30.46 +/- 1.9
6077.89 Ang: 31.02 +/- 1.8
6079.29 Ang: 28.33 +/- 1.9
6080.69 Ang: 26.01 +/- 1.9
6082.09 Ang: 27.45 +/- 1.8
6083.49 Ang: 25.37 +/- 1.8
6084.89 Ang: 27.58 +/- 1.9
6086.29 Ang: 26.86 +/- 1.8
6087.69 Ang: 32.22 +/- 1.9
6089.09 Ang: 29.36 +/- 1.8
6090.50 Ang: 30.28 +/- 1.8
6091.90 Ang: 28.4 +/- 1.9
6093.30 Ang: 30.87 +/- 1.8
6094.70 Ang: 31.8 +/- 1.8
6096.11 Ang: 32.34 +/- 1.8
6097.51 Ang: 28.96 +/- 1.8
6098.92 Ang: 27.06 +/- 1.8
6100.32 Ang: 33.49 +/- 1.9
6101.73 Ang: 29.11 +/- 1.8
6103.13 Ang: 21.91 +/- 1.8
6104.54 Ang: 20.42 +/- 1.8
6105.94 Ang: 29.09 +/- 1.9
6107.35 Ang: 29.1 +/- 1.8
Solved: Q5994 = 5.0 Ang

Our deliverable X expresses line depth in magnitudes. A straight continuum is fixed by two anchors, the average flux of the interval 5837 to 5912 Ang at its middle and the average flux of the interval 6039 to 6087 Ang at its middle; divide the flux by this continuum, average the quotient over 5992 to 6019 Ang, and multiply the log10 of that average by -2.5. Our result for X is 0.02 mag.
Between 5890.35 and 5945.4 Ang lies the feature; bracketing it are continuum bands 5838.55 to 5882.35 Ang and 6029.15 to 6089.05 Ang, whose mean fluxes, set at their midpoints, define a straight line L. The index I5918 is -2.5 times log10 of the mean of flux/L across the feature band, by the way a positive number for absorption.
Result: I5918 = 0.29 mag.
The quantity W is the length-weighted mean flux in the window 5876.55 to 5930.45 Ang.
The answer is 18.3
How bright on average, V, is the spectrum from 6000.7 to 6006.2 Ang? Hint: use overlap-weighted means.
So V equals 24.3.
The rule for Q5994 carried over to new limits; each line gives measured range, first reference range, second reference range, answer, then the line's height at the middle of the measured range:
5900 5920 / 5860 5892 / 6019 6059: 1.6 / 22.1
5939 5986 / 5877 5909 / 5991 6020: -2.3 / 22.3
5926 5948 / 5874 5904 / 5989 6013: -3.6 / 20.3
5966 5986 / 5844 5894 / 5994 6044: 1.0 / 25.2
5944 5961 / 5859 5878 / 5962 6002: 1.4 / 24.6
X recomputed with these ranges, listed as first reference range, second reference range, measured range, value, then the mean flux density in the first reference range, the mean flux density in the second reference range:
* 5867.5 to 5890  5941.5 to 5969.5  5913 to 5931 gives 0.024 mag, 20.6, 22.9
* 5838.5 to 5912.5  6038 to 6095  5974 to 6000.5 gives 0.020 mag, 21.4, 28.9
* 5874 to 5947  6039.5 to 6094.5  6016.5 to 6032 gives -0.016 mag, 19.8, 29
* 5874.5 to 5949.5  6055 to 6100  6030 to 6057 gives -0.041 mag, 19.9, 29.1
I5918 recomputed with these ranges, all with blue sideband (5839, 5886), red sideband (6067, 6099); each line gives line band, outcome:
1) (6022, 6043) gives 0.063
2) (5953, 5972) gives 0.186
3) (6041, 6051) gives -0.026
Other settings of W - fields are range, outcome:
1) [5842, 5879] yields 25.1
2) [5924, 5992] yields 23.4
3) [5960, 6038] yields 25.4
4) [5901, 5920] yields 20.5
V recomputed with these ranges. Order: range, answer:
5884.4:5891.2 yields 13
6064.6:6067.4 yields 26.4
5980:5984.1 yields 24.2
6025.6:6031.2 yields 25.3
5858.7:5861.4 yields 23.9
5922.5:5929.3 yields 22.2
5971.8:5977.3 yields 23.8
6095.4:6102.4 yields 30.2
